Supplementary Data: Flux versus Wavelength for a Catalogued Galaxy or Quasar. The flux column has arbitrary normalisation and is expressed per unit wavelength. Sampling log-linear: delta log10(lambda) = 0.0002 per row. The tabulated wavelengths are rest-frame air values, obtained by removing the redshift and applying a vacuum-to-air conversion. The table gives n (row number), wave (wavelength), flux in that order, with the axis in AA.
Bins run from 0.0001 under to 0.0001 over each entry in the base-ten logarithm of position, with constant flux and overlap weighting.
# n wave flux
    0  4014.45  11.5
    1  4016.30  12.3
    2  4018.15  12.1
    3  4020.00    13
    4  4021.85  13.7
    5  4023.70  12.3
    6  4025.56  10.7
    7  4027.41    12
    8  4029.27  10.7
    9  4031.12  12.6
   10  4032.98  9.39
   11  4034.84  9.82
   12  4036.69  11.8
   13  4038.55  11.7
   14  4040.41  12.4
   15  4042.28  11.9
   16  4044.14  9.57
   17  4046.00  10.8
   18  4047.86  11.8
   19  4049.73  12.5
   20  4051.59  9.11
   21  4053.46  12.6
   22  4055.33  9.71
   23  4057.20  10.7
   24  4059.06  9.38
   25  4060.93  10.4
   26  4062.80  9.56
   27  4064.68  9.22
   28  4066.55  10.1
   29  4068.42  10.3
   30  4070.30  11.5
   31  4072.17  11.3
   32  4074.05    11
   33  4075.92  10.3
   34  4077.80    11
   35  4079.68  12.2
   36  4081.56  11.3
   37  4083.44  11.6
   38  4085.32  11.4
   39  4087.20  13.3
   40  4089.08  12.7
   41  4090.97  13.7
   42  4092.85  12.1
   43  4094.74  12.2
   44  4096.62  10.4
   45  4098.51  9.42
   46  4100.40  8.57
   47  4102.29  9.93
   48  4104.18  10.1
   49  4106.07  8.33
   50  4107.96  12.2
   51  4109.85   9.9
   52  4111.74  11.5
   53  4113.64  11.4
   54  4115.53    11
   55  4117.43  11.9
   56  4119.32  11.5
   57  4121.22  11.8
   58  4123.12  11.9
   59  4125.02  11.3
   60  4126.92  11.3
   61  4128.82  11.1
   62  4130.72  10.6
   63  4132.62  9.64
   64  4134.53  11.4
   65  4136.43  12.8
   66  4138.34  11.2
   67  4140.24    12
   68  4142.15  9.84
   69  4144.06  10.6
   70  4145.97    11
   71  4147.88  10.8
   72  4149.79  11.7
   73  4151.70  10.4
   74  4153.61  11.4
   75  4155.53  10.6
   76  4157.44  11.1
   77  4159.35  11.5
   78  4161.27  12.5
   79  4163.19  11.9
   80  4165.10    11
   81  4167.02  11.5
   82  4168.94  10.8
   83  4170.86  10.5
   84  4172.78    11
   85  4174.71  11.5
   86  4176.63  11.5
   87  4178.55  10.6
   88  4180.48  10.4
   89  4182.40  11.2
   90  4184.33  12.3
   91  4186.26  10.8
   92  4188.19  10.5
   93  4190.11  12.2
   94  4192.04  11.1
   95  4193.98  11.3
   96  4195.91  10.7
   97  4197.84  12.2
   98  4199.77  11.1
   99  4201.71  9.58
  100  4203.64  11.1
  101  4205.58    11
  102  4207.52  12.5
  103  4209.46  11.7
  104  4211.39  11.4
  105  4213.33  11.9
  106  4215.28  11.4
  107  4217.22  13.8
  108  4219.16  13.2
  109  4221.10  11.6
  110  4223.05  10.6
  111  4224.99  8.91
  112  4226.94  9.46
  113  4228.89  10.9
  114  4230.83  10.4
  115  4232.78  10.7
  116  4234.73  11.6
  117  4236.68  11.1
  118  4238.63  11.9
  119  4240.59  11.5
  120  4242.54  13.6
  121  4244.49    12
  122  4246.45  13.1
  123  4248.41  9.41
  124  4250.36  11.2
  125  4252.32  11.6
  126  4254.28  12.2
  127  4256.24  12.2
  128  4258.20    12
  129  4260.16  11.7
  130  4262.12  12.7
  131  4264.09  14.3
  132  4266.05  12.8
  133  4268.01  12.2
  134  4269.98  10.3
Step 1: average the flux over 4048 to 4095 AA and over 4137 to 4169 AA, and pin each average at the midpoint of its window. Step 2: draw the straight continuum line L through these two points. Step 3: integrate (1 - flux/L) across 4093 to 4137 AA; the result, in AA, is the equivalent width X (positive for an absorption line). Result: 1.2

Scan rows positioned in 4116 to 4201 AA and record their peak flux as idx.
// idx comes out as 12.8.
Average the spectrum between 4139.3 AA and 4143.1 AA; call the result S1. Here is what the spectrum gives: 10.9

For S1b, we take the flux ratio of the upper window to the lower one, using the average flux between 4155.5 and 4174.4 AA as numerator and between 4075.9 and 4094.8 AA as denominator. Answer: 0.94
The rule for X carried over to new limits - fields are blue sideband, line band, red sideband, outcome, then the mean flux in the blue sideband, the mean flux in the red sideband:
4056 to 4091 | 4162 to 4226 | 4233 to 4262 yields 1.4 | 11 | 11.8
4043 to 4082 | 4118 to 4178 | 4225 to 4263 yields -0.9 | 10.7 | 11.5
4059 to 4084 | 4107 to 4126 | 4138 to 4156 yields -1.0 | 10.7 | 11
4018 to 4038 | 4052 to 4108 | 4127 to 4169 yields 2.9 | 11.6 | 11.2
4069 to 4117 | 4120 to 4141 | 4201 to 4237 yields -0.4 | 11.1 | 11.2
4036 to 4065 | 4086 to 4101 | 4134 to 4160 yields -0.9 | 10.8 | 11.2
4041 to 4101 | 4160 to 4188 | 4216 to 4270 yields 0.5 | 11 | 11.7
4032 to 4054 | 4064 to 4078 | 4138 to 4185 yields 0.6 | 11.1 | 11.1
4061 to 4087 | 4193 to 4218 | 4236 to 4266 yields 0.6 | 10.9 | 12.1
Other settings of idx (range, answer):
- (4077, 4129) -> 13.7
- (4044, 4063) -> 12.6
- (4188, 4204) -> 12.2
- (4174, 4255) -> 13.8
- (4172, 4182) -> 11.5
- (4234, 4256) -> 13.6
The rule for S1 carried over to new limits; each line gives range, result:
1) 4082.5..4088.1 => 12.1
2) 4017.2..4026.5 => 12.4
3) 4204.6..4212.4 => 11.7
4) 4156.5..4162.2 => 11.7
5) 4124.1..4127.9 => 11.3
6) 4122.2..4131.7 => 11.2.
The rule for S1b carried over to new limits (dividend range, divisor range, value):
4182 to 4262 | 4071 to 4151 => 1.02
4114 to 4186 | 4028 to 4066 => 1.04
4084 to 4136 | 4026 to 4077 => 1.03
